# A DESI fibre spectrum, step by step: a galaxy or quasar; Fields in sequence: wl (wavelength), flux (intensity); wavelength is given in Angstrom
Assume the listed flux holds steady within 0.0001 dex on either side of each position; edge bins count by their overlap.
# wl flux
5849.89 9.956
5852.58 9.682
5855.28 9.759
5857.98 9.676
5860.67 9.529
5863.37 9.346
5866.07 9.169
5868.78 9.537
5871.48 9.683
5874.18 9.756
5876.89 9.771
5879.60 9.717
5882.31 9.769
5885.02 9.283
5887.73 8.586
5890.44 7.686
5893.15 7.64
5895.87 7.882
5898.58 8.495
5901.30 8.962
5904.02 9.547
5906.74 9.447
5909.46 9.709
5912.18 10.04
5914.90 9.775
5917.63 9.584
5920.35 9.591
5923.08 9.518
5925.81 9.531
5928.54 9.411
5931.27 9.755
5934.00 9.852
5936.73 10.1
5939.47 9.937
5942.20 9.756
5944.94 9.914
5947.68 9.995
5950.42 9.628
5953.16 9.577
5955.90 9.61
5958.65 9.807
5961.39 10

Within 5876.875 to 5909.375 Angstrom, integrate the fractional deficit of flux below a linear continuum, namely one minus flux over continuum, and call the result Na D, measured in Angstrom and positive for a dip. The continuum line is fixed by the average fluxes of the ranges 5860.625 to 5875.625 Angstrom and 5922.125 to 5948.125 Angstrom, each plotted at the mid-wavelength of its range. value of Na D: 2.4 Angstrom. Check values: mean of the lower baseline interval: 9.5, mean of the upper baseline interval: 9.77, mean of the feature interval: 8.89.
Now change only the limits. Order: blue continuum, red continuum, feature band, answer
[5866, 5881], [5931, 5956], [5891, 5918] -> 1.87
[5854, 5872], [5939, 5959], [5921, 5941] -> -0.02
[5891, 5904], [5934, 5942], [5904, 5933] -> -1.48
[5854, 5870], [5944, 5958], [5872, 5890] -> 0.29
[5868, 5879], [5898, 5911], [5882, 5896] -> 1.57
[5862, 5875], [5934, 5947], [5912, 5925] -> 0.17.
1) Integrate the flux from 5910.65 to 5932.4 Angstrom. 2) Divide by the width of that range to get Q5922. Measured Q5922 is 9.65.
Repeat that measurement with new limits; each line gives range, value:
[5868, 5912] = 9.11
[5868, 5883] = 9.71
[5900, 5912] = 9.48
